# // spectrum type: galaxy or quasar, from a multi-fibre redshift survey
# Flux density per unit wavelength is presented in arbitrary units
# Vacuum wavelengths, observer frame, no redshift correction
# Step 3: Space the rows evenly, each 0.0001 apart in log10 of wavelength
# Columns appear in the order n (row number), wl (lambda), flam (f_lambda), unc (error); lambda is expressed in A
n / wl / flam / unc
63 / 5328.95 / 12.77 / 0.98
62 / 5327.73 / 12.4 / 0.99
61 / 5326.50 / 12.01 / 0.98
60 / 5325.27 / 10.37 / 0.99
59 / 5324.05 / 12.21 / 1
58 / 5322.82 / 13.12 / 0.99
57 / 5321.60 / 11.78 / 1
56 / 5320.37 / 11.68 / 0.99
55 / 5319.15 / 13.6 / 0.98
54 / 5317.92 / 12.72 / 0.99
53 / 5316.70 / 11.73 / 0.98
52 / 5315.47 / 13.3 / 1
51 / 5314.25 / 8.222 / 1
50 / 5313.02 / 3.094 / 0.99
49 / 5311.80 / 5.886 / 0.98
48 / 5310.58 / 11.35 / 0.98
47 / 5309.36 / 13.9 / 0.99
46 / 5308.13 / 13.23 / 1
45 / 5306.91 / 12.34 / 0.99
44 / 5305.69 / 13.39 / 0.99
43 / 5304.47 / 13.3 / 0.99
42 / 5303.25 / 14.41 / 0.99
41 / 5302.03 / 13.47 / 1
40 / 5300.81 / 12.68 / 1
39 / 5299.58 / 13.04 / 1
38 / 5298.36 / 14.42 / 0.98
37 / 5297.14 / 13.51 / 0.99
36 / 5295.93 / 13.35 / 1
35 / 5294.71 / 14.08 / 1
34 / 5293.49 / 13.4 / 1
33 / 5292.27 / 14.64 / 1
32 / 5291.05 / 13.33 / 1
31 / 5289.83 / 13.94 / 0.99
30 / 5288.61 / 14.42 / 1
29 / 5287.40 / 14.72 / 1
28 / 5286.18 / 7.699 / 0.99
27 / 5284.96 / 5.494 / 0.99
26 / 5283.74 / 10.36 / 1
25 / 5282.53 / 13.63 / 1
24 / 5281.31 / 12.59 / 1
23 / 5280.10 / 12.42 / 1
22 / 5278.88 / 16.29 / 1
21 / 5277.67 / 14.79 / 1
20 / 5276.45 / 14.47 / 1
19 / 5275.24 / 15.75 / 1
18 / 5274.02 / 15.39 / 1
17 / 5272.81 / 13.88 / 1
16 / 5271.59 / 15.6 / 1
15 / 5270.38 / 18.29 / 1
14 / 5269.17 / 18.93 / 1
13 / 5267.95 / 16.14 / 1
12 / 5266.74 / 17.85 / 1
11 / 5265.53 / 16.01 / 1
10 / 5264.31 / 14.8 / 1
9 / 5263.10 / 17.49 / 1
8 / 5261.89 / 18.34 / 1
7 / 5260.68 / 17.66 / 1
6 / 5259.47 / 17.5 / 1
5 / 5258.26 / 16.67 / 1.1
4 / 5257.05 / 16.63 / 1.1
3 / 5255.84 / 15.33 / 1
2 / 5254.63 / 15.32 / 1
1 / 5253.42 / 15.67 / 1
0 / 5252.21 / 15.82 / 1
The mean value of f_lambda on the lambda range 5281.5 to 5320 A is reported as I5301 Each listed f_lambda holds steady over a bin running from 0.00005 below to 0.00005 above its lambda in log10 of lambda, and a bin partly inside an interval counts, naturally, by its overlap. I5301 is 12.2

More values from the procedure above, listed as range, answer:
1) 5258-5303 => 14.5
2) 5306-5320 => 10.9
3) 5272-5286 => 13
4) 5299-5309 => 13.2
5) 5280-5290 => 11.6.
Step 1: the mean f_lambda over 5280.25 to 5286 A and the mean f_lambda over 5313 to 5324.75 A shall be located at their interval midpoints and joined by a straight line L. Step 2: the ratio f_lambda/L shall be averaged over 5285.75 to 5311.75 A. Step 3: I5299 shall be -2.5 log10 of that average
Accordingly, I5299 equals -0.20 mag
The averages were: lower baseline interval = 10.5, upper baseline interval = 11.5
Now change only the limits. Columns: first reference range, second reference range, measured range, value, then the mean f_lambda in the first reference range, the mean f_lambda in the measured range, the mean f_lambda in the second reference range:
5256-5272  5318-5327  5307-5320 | 0.193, 17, 10.8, 12.1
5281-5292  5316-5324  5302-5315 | 0.107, 11.9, 11.1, 12.4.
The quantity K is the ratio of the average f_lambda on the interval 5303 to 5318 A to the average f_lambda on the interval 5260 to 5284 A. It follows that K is 0.7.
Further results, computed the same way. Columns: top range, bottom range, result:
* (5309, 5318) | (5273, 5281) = 0.66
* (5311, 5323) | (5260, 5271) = 0.60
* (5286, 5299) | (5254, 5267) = 0.82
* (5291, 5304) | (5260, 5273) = 0.81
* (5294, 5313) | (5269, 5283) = 0.83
